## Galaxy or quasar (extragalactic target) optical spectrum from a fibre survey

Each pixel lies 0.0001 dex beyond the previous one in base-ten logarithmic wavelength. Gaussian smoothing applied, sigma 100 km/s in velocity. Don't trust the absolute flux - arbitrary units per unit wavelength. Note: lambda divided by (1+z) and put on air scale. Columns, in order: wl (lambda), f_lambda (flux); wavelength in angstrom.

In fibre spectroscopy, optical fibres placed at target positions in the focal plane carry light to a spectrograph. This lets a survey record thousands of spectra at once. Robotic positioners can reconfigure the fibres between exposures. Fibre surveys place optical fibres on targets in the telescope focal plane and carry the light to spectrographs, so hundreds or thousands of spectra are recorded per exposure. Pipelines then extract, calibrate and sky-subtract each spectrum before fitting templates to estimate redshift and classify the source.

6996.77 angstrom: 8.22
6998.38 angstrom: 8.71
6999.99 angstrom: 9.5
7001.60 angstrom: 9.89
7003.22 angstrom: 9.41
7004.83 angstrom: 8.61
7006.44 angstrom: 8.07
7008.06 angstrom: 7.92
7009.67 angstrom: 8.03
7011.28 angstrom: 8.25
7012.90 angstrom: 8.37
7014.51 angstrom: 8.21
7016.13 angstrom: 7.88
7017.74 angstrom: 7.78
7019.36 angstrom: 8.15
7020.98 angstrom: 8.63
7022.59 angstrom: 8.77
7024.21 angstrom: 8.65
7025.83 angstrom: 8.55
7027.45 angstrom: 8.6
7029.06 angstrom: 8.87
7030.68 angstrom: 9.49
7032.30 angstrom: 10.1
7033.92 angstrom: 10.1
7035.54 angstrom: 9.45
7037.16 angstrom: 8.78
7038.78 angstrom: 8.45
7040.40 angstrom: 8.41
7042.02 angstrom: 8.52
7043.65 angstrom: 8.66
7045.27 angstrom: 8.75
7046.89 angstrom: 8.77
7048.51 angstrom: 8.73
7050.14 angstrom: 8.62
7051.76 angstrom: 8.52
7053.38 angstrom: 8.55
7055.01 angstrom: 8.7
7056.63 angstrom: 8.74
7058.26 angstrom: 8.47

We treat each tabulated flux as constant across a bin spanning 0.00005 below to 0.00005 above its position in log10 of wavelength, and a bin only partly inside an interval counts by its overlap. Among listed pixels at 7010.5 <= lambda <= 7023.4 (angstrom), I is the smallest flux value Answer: 7.78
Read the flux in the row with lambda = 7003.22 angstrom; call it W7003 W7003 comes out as 9.41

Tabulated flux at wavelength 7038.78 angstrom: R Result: 8.45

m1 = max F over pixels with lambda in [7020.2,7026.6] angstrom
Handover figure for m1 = 8.77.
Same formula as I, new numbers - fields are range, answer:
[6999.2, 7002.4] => 9.5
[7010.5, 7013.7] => 8.25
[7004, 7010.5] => 7.92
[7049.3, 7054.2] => 8.52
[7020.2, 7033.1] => 8.55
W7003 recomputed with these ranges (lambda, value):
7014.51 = 8.21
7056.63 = 8.74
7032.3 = 10.1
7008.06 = 7.92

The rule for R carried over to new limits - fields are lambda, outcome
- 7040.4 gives 8.41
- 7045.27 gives 8.75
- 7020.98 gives 8.63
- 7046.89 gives 8.77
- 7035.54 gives 9.45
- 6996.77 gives 8.22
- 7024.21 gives 8.65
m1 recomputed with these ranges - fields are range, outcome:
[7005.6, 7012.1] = 8.25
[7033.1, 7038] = 10.1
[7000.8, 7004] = 9.89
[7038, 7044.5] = 8.66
